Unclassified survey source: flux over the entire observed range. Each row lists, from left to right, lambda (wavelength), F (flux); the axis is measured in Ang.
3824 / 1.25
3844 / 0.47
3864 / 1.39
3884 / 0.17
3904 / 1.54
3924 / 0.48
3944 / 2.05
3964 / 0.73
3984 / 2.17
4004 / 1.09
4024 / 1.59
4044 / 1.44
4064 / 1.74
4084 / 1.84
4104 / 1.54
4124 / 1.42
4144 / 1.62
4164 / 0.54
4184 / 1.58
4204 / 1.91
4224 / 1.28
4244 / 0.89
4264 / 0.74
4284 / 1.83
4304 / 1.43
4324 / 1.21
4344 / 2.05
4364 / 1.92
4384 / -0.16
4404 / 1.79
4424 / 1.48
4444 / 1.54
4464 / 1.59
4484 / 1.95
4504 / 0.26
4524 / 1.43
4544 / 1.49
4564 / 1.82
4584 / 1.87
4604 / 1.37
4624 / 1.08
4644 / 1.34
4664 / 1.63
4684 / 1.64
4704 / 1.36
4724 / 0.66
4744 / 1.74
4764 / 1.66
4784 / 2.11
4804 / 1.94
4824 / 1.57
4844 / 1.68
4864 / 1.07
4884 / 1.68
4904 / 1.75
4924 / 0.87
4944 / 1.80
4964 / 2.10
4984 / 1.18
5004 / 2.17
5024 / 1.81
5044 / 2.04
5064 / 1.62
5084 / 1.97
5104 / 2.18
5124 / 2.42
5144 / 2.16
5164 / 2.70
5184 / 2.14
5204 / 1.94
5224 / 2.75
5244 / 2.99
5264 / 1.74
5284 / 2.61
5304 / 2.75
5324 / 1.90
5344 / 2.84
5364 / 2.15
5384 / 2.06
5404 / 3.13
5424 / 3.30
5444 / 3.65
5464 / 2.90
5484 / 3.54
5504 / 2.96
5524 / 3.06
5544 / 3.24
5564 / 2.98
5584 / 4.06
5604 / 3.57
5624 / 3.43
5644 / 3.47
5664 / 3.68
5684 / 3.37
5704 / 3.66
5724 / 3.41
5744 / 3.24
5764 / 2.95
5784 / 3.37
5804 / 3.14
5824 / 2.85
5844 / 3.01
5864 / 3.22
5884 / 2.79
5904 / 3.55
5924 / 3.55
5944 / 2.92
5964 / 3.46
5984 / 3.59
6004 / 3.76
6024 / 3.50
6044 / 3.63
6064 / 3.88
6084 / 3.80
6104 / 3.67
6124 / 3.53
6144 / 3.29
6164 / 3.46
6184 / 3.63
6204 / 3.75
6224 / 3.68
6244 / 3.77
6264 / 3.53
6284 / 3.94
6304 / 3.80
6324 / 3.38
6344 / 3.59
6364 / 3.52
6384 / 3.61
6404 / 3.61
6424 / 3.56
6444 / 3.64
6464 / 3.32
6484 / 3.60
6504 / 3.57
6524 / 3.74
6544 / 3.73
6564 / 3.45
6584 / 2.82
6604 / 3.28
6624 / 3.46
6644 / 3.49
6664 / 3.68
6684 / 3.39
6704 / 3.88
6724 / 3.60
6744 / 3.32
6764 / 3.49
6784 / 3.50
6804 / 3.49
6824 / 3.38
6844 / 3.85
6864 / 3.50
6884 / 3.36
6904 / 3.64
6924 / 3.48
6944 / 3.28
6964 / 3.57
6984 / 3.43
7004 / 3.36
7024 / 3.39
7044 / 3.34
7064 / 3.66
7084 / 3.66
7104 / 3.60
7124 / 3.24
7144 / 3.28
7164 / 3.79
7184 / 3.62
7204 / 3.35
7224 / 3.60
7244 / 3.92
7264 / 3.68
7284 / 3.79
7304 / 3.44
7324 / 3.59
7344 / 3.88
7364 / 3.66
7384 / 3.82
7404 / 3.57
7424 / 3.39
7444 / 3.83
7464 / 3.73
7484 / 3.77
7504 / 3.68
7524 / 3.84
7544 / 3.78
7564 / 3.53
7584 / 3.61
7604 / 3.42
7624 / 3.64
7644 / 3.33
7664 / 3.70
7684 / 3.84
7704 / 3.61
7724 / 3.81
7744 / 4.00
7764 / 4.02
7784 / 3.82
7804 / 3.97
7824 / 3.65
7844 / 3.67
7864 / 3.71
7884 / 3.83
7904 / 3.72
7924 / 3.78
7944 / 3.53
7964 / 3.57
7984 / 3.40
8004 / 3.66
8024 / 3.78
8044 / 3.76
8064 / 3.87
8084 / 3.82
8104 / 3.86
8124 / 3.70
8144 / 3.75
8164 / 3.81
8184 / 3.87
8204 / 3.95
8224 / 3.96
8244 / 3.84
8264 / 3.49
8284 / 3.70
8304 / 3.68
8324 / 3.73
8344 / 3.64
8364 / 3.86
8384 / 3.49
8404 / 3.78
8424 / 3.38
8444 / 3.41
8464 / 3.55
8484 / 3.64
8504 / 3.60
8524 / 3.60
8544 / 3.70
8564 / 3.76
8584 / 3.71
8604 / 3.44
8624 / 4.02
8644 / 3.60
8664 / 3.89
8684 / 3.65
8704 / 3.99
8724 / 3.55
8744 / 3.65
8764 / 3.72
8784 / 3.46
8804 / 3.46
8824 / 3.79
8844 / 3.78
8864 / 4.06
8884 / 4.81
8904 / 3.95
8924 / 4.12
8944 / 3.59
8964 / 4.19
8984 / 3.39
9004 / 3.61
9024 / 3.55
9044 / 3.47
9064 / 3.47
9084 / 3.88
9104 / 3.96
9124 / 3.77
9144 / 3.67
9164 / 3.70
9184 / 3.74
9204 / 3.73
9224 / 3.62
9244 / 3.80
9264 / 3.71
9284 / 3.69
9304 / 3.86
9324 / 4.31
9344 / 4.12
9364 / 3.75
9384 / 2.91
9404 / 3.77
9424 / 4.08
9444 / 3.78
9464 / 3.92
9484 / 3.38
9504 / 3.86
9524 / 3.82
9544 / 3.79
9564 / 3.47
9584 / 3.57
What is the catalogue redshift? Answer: 0.353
